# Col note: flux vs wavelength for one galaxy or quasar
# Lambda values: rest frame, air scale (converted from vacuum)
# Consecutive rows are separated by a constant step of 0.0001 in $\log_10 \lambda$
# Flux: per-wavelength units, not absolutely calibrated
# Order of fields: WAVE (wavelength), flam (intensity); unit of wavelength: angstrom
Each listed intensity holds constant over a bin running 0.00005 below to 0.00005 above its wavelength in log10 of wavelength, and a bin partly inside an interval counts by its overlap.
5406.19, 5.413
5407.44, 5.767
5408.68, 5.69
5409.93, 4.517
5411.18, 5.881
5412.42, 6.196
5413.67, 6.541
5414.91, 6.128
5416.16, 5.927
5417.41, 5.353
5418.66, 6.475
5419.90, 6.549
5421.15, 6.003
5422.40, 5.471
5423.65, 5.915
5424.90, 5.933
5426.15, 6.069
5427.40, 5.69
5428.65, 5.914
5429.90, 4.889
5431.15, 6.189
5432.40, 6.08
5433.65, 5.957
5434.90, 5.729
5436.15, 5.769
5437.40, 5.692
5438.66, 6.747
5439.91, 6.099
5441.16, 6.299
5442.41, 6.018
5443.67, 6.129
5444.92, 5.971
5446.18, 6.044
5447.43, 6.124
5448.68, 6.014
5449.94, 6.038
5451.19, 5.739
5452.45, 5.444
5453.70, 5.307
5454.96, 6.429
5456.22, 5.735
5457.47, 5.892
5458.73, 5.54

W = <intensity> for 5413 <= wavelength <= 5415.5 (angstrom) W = 6.34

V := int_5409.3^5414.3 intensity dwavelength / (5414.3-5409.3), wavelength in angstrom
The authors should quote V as 5.79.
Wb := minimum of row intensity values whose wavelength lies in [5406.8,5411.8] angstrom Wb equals 4.517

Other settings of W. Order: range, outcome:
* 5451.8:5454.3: 5.38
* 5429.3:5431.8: 5.55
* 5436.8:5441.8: 6.21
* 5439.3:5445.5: 6.11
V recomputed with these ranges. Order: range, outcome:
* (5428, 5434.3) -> 5.81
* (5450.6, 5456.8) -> 5.72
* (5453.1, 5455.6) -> 5.86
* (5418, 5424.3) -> 6.08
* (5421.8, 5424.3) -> 5.69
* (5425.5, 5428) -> 5.88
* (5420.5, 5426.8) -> 5.87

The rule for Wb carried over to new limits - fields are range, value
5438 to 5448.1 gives 5.971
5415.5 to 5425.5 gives 5.353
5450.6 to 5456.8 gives 5.307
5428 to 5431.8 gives 4.889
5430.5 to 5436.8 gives 5.729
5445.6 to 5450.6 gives 6.014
